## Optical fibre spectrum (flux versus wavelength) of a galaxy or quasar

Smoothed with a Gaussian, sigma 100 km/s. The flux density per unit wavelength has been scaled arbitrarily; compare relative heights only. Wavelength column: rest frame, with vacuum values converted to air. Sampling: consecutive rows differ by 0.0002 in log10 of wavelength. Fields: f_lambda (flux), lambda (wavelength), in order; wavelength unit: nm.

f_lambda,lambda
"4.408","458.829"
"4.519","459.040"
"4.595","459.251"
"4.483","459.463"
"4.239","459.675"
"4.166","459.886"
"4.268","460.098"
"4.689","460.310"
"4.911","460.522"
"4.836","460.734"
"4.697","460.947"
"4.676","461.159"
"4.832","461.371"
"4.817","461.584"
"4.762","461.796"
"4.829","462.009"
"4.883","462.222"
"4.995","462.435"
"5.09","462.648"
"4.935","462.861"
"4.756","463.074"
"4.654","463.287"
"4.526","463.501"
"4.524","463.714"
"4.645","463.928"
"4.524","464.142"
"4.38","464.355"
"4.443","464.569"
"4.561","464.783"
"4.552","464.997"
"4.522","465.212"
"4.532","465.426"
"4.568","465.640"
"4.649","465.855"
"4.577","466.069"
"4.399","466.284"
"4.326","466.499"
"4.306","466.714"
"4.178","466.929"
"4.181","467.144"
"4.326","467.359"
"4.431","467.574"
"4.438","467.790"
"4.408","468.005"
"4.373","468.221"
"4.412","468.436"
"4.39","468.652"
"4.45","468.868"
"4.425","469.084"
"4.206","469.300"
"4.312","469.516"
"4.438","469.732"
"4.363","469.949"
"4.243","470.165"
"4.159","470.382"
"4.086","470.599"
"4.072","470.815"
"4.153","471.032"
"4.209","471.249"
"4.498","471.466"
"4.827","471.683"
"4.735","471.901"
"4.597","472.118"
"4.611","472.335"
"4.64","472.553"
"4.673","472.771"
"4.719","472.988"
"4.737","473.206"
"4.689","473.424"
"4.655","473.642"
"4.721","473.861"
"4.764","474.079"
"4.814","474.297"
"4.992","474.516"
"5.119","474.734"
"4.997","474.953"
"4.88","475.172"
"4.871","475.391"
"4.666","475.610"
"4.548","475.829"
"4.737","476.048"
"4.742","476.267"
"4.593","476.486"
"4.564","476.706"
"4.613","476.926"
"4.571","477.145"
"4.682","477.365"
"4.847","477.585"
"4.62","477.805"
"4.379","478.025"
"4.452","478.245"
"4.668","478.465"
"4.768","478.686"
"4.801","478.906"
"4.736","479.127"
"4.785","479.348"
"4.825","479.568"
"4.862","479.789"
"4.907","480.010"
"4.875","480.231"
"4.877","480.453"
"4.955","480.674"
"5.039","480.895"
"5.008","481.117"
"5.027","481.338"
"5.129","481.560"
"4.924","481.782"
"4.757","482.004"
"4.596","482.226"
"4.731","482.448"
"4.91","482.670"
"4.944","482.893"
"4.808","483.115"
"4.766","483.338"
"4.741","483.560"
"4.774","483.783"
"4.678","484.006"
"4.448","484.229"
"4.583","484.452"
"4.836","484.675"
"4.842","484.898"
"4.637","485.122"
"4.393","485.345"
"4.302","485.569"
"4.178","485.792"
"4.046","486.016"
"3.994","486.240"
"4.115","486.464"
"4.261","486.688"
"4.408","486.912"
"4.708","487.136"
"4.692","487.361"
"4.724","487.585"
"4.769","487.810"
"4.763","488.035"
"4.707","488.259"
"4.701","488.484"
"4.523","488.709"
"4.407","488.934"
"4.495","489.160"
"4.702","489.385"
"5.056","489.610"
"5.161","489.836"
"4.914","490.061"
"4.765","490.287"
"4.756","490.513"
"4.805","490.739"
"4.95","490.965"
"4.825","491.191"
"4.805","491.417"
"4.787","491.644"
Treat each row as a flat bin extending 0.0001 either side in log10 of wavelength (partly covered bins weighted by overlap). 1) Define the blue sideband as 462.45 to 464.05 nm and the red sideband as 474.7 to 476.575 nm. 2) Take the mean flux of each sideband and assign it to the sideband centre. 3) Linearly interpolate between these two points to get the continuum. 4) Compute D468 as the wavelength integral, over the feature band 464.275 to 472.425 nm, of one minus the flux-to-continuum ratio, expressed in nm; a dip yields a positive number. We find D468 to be 0.61 nm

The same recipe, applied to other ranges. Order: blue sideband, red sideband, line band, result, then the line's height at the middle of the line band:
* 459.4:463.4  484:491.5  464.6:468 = 0.188 nm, 4.7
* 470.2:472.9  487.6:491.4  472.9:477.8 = -0.263 nm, 4.51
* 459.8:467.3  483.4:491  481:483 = -0.123 nm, 4.61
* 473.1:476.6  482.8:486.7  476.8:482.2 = -0.155 nm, 4.66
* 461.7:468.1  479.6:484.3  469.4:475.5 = 0.127 nm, 4.69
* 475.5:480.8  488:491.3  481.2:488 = 0.169 nm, 4.75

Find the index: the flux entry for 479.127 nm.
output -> 4.736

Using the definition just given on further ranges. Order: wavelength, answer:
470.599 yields 4.086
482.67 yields 4.91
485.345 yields 4.393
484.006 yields 4.678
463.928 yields 4.645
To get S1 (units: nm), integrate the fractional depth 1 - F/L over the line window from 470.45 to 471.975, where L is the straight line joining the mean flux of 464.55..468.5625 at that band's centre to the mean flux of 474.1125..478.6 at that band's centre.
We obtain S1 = 0.07 nm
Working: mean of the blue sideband 4.43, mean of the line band 4.35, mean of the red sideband 4.72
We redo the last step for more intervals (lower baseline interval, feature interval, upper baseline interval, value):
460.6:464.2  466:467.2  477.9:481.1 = 0.112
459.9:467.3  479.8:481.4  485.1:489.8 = -0.143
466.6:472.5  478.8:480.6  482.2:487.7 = -0.136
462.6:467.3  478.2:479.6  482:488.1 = -0.049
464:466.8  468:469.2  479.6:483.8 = 0.041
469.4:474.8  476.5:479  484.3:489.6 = -0.050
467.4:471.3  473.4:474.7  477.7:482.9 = -0.078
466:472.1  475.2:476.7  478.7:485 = -0.028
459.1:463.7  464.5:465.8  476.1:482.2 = 0.048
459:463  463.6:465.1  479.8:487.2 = 0.057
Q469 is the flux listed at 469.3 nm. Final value 4.206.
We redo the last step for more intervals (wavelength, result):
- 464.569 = 4.443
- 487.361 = 4.692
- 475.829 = 4.548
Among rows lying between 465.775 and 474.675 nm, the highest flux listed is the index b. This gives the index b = 4.992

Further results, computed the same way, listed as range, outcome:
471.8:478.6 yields 5.119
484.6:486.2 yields 4.842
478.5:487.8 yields 5.129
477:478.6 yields 4.847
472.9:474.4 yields 4.814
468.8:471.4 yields 4.45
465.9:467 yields 4.577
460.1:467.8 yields 5.09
